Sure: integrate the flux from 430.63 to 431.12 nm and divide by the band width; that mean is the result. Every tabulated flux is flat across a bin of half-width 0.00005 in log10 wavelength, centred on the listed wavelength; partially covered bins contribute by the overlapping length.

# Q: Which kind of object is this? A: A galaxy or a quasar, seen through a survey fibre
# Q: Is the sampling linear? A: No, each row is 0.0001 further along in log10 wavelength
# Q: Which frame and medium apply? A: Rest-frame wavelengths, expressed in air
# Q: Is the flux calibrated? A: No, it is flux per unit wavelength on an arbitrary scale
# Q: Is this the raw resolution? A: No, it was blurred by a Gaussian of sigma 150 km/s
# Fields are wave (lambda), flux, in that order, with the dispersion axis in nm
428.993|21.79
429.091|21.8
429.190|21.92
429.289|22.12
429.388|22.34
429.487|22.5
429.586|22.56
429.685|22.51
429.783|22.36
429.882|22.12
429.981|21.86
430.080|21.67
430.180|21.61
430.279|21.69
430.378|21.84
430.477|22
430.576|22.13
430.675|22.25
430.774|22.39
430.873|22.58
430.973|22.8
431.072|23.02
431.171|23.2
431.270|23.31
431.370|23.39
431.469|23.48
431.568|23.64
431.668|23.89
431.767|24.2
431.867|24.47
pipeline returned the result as 22.6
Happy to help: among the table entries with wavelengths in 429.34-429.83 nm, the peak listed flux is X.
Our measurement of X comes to 22.56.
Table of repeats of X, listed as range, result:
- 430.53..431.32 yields 23.31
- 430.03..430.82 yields 22.39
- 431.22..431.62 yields 23.64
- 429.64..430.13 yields 22.51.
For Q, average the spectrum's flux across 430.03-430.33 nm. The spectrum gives 21.6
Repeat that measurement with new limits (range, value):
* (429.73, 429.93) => 22.3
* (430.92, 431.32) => 23.1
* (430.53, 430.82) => 22.3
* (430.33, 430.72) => 22.1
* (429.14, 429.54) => 22.2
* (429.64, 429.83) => 22.5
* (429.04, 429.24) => 21.9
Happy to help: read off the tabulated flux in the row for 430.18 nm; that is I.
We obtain 21.61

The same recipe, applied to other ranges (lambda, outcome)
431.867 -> 24.47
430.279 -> 21.69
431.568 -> 23.64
